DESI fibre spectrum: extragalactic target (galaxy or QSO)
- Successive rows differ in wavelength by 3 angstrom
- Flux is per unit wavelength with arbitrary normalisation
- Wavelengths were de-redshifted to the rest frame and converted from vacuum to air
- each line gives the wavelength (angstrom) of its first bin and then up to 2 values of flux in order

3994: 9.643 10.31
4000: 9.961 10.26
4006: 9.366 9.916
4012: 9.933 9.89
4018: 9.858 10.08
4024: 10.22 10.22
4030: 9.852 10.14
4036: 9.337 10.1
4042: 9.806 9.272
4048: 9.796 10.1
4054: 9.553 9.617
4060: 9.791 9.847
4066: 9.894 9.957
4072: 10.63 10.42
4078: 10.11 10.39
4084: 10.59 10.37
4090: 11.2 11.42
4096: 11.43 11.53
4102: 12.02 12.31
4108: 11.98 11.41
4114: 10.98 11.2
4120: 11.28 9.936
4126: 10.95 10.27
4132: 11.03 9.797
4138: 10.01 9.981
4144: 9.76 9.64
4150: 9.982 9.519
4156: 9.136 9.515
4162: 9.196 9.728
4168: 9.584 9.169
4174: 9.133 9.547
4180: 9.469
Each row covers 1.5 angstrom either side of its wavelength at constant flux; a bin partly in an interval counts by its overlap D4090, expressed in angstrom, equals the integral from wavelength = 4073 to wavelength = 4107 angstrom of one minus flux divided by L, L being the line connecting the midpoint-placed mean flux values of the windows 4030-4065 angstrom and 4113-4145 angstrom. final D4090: -3.1 angstrom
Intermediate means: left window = 9.77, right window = 10.5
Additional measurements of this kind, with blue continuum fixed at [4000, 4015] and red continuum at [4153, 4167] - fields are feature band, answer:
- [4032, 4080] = -0.8 angstrom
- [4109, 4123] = -2.3 angstrom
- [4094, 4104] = -2.2 angstrom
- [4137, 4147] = -0.4 angstrom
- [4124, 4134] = -1.2 angstrom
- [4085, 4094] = -1.2 angstrom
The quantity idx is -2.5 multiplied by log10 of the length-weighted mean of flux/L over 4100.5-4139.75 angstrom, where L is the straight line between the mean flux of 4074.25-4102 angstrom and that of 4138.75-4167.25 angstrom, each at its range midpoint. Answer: -0.07 mag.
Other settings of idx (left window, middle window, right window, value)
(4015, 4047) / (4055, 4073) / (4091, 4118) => 0.077 mag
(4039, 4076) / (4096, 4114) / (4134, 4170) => -0.200 mag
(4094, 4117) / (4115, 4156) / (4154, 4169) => 0.024 mag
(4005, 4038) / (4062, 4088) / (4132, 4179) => -0.050 mag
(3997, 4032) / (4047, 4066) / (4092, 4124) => 0.089 mag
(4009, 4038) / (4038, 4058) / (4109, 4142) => 0.041 mag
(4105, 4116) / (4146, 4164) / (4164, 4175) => 0.048 mag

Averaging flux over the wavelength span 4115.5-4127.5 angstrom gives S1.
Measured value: 10.8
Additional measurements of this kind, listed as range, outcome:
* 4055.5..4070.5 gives 9.82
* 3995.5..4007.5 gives 9.97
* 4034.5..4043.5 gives 9.75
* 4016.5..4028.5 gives 10.1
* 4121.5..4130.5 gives 10.4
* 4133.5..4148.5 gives 9.84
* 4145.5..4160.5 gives 9.56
